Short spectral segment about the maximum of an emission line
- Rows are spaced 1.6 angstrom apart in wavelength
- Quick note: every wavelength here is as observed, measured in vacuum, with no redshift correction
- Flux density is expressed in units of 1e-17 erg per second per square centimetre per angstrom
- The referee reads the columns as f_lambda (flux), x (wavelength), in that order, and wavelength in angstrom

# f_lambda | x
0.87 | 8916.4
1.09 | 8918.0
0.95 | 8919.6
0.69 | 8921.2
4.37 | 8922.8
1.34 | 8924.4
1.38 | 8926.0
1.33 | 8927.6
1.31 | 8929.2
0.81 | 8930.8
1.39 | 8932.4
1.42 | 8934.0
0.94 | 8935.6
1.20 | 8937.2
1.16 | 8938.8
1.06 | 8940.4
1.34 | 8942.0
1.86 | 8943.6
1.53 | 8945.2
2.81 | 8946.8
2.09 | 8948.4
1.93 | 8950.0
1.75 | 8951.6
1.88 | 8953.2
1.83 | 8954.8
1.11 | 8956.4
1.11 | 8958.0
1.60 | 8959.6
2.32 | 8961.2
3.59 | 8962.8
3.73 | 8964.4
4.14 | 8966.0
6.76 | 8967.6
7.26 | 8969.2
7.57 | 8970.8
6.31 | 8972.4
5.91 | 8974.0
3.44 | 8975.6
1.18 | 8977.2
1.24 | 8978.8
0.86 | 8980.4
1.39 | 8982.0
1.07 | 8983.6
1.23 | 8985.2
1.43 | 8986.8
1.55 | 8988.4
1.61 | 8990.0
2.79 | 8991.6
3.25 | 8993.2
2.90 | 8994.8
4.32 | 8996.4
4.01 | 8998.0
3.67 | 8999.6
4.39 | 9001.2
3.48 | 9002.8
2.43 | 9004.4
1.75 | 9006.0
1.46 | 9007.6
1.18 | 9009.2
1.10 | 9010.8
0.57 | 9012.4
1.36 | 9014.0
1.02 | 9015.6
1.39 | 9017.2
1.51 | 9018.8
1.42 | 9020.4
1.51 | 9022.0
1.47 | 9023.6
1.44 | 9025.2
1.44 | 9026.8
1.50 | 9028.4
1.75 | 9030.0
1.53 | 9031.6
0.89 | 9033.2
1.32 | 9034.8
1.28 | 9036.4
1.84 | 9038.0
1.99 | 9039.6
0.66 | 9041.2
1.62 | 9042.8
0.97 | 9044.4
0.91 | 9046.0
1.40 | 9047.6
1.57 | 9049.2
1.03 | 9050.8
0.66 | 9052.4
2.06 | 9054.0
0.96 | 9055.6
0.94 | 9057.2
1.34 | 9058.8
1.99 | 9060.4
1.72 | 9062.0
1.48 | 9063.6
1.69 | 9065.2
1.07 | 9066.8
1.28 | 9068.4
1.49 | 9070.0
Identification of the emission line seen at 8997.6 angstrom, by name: [N II] 6583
